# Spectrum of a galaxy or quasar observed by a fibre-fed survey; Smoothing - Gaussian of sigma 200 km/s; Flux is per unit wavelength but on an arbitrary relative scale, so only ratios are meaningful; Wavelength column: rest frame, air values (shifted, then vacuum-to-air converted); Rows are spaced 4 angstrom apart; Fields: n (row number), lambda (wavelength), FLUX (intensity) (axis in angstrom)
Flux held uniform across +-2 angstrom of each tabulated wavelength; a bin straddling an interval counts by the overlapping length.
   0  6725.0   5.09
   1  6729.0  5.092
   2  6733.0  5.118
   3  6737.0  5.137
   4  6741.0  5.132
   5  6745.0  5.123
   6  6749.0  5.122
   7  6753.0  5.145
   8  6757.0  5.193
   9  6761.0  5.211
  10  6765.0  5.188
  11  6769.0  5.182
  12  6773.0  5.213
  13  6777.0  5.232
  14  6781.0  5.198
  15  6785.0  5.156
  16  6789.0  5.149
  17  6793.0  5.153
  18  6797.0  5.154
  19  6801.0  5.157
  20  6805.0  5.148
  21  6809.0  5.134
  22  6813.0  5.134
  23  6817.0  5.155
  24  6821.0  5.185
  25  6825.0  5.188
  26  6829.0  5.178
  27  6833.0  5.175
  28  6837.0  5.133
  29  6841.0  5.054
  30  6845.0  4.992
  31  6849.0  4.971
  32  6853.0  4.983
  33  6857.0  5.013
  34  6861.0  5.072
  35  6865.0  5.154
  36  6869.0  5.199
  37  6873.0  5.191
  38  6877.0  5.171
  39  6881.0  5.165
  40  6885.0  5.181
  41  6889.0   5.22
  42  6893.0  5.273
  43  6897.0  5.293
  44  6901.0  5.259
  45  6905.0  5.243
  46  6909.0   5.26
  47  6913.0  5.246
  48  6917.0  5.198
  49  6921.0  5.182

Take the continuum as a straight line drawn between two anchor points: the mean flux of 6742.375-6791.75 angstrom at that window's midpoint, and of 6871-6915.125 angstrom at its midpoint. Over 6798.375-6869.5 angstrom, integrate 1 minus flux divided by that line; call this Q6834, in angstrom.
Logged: 1.3 angstrom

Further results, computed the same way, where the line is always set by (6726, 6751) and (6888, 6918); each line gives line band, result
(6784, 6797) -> 0.0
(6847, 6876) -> 0.7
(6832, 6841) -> 0.1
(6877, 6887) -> 0.1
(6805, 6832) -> 0.1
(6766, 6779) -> -0.2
